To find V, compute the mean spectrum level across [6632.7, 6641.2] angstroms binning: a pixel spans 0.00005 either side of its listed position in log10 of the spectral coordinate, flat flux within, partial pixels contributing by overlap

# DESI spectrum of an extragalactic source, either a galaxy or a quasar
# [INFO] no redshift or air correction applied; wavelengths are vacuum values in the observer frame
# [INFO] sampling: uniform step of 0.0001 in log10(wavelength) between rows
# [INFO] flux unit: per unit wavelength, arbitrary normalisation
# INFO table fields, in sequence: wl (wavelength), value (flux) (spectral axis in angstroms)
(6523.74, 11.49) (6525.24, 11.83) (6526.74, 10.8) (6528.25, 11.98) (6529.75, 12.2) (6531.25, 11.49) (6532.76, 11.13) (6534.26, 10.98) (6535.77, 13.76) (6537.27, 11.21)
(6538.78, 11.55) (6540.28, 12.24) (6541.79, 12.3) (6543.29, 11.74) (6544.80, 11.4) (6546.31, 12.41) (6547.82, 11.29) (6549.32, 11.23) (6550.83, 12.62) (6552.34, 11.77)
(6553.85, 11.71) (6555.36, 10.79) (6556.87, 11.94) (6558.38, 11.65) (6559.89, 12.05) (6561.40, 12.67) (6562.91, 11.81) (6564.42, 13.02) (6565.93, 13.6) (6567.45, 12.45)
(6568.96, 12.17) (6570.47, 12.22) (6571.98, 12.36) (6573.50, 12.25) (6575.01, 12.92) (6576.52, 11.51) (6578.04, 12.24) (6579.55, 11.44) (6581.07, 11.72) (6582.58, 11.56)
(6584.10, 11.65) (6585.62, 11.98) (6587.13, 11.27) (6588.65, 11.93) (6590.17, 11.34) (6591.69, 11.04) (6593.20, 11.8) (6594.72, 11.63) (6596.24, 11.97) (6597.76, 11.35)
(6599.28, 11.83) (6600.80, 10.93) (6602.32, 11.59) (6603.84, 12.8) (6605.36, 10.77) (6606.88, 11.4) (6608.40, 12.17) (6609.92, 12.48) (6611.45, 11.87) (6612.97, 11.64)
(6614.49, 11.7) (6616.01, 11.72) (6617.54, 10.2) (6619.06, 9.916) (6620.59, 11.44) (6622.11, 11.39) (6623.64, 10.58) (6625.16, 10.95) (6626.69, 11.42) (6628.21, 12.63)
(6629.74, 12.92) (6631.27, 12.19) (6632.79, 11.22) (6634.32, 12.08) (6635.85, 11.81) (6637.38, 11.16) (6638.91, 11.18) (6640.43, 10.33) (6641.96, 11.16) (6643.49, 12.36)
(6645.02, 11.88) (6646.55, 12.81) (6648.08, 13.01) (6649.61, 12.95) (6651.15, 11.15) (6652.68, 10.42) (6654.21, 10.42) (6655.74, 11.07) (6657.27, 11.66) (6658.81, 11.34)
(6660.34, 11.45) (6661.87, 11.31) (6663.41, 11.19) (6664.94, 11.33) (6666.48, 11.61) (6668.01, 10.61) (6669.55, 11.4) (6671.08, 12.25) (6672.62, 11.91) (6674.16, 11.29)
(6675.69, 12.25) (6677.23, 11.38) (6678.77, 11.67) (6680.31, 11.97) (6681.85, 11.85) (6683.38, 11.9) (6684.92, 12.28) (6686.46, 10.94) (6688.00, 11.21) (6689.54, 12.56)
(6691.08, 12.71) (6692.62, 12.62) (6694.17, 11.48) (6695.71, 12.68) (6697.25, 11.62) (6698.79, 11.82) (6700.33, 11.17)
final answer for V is 11.3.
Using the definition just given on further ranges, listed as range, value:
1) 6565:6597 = 12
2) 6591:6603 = 11.5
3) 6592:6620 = 11.5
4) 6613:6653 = 11.6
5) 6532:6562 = 11.8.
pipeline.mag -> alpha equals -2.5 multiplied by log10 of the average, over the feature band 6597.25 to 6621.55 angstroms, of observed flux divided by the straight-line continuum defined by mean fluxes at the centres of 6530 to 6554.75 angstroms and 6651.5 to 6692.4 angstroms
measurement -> 0.02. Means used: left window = 11.8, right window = 11.6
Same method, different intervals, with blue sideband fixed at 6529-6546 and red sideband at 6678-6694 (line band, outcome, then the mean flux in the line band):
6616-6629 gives 0.08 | 11.1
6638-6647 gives 0.03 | 11.6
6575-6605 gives 0.02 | 11.7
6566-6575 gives -0.05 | 12.4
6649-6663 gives 0.06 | 11.3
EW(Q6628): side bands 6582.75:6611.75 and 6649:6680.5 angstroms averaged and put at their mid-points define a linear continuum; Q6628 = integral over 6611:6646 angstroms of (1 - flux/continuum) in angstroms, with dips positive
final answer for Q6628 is 0.3 angstroms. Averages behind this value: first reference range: 11.7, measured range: 11.5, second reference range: 11.4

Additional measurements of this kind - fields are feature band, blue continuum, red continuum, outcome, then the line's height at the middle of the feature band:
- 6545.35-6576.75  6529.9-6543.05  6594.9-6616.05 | -0.8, 11.8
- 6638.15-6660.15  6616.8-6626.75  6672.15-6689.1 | -0.6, 11.2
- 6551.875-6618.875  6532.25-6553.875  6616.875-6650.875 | -0.5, 11.7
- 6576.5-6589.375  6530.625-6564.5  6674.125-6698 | 0.2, 11.9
